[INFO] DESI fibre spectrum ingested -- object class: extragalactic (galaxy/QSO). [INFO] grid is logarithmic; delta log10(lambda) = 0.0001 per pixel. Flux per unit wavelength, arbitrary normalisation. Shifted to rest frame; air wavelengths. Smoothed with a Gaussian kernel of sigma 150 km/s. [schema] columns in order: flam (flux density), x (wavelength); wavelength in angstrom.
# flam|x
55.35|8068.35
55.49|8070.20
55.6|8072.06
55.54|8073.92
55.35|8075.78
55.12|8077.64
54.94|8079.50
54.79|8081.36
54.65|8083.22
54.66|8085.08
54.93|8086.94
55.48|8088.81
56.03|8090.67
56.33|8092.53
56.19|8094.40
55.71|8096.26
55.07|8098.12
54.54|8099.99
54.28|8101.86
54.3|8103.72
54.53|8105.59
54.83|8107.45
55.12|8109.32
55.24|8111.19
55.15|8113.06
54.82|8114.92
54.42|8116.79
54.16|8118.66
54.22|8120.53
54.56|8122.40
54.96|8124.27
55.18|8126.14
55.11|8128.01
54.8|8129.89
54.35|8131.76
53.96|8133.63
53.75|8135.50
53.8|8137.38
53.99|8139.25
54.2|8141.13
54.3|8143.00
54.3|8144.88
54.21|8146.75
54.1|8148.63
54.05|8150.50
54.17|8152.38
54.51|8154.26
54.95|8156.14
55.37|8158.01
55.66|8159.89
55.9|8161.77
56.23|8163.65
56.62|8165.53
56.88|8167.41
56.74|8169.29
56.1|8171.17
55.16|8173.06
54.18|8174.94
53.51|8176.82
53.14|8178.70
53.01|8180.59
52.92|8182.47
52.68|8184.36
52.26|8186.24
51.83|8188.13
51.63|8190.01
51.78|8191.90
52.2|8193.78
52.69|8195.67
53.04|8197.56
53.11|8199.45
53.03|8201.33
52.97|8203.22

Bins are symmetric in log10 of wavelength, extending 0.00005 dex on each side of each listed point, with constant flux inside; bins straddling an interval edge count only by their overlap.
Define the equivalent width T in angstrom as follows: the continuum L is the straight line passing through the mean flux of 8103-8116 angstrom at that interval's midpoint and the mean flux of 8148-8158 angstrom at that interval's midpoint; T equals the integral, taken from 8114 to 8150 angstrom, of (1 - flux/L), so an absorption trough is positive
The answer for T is 0.2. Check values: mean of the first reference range 54.9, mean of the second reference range 54.5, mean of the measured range 54.4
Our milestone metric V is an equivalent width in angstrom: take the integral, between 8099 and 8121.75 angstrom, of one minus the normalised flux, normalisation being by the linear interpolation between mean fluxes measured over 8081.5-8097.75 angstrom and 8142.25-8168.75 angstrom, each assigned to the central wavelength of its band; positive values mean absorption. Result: 0.3 angstrom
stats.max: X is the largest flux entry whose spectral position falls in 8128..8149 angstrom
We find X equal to 55.11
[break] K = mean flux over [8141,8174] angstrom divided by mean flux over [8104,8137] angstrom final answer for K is 1.01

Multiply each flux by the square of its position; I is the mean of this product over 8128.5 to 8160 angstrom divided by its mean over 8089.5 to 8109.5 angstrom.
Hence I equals 1.00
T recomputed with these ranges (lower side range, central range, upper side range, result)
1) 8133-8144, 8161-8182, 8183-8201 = -0.85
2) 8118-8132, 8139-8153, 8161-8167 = 0.35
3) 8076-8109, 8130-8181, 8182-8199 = -1.36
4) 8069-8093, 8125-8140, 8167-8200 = -0.01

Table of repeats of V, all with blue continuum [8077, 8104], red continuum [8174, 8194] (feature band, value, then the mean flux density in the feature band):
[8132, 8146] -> 0.0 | 54.1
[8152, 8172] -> -0.9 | 55.8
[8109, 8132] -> -0.2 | 54.8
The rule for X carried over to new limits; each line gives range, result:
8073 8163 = 56.33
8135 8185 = 56.88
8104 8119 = 55.24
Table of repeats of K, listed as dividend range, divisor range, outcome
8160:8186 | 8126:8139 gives 1.01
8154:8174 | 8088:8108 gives 1.01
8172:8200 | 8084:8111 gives 0.96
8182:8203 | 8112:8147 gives 0.96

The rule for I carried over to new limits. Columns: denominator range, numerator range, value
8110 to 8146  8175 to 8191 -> 0.98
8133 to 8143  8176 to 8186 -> 0.99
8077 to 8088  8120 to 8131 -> 1.01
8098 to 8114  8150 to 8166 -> 1.02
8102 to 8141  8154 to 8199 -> 1.01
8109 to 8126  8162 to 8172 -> 1.04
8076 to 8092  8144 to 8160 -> 1.01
